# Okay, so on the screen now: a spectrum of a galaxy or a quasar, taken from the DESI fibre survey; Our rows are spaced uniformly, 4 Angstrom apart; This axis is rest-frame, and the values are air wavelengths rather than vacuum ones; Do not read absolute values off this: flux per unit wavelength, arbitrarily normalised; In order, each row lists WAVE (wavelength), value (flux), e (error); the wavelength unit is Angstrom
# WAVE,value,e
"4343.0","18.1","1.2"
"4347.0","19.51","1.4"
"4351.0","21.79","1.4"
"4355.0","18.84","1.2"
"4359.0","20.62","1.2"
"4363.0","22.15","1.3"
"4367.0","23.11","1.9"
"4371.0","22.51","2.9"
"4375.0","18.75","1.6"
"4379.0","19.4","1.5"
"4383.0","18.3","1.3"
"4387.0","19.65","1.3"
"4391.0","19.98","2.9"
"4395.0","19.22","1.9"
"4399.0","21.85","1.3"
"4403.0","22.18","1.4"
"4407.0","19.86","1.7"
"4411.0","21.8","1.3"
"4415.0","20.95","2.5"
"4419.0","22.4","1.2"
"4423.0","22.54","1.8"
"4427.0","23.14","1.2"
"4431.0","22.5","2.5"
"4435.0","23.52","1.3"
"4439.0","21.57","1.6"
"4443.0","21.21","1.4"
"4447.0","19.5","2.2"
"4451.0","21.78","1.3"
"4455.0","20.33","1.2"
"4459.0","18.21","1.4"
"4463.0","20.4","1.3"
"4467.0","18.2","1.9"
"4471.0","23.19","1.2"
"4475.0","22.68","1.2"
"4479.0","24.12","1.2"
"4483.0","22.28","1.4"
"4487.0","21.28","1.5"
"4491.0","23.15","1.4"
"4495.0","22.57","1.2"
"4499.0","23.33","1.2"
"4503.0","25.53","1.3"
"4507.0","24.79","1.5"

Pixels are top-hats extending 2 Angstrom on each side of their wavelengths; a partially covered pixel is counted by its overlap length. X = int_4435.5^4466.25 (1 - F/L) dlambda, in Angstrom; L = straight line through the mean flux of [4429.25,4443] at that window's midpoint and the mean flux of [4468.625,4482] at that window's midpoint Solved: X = 2.9 Angstrom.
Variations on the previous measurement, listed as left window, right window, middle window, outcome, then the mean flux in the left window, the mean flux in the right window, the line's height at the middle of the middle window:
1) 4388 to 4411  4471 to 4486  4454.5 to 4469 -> 2.11 Angstrom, 20.7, 22.9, 22.5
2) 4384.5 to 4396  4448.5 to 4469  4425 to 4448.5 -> -2.67 Angstrom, 19.6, 19.8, 19.7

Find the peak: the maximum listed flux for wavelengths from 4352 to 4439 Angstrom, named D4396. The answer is 23.52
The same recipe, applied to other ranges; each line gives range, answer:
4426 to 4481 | 24.12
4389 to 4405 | 22.18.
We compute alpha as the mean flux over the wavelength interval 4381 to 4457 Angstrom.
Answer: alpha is 21.2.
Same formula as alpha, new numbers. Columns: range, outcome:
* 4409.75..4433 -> 22.2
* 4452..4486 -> 21.2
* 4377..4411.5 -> 20.2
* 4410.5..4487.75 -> 21.6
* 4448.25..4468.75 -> 19.8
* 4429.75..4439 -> 22.7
